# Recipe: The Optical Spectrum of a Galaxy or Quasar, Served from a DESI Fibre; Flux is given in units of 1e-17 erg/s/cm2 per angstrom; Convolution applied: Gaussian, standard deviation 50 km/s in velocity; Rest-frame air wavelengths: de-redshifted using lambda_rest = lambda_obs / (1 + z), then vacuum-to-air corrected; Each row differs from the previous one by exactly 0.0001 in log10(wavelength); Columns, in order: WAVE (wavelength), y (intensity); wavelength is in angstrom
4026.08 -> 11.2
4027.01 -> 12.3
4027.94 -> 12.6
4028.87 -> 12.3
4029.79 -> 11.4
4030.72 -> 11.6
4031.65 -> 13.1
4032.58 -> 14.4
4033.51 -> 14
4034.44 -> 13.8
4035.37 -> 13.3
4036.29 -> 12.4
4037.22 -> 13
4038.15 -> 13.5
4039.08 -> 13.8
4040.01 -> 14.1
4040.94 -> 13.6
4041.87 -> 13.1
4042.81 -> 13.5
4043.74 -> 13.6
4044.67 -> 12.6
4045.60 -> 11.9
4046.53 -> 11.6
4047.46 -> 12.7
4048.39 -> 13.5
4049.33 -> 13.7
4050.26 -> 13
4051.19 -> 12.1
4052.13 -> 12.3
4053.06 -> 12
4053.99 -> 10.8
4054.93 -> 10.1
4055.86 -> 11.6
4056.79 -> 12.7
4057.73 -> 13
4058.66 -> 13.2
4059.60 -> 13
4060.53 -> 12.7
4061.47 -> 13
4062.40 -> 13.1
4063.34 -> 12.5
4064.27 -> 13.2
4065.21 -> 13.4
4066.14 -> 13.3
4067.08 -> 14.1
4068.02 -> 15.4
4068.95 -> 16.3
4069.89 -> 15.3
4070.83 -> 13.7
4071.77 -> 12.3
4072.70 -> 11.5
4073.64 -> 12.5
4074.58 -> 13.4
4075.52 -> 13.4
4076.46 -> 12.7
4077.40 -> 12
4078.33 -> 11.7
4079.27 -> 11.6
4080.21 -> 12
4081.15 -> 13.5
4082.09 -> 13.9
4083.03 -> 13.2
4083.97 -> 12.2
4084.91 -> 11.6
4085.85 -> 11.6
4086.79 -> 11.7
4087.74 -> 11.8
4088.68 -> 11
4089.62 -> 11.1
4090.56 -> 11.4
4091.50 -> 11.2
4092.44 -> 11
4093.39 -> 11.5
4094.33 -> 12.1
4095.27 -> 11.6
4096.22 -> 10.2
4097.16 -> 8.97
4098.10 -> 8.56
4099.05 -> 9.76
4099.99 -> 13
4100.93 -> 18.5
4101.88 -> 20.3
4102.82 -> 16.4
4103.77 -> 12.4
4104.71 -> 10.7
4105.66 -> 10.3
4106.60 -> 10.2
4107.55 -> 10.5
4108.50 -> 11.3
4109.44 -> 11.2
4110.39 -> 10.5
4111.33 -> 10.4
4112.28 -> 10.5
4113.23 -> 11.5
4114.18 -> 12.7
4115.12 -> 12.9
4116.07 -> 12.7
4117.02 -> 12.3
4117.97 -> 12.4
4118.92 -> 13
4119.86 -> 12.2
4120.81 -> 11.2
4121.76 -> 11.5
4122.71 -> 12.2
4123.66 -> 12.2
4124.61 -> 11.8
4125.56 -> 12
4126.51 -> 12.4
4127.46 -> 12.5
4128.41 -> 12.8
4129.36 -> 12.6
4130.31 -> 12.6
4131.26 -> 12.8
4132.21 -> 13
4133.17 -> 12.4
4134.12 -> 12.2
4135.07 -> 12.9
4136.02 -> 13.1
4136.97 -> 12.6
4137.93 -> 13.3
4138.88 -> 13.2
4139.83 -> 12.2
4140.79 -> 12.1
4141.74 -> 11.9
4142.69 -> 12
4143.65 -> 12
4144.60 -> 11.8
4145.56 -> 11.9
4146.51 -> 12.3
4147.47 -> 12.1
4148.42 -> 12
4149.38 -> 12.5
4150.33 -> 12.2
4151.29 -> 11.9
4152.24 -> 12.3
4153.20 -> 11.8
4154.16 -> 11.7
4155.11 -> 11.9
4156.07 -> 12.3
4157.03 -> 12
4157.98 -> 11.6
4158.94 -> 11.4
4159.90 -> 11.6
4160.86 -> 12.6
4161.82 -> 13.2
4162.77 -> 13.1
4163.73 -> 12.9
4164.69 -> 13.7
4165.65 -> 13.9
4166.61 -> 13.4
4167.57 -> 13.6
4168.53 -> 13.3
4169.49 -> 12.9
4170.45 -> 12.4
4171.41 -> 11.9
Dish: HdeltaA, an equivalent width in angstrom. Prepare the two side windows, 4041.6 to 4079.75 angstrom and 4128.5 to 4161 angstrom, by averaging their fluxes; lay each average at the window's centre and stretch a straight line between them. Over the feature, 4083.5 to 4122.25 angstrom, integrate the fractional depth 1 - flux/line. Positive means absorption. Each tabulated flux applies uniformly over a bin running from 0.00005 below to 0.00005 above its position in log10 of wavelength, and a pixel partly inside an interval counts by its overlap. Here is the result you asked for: 2.2 angstrom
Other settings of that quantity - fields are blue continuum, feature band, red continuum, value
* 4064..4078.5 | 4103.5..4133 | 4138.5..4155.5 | 1.73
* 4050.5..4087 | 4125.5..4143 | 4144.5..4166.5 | -0.21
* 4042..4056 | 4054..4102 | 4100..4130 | -0.55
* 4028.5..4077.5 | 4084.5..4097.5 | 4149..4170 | 1.63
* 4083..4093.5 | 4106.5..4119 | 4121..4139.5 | 0.55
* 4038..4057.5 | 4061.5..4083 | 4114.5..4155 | -1.13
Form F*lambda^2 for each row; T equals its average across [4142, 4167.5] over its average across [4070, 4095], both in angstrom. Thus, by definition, 1.0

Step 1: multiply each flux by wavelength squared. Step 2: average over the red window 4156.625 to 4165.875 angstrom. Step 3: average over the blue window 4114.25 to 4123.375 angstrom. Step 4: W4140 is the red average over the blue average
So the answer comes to 1.0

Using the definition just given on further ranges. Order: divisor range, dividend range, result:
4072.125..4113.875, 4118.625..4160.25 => 1.05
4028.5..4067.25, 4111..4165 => 1.00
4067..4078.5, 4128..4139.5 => 0.98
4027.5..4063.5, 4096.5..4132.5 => 0.99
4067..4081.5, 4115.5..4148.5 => 0.96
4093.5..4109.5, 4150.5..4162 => 1.02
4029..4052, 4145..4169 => 1.01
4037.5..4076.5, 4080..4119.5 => 0.94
